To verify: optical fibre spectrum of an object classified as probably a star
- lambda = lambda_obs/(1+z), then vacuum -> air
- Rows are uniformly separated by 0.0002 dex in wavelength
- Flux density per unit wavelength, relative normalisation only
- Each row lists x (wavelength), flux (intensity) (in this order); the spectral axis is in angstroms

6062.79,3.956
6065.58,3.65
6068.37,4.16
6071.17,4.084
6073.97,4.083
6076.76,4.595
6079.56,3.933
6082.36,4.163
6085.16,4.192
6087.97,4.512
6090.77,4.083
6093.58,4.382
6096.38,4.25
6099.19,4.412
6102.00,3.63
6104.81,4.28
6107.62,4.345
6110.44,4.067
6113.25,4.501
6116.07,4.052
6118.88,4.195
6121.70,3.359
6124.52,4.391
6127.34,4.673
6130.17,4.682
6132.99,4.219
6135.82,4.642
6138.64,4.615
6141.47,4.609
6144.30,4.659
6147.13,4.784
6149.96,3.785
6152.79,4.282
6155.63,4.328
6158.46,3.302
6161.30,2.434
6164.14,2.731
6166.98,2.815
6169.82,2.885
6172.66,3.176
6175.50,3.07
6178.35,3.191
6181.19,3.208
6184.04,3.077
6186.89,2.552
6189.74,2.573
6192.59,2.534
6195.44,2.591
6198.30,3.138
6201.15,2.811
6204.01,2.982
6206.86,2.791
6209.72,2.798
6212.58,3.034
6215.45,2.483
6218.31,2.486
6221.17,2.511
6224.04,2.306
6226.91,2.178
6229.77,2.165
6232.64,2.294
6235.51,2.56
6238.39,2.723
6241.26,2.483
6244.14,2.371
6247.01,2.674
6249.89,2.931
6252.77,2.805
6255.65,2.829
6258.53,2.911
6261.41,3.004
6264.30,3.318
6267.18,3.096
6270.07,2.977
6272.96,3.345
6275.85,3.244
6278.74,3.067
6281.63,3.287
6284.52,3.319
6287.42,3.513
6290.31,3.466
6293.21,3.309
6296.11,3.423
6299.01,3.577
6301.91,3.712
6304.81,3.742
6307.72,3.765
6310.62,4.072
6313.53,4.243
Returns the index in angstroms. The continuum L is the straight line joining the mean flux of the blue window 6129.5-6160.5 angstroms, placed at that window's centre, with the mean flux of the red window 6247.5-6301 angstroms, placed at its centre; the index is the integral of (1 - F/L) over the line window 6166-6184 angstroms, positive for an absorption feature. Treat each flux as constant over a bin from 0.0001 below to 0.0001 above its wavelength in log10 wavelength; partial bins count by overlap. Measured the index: 4.4 angstroms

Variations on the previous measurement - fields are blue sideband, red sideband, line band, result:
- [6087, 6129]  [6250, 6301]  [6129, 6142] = -1.6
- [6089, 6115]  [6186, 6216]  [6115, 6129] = -0.8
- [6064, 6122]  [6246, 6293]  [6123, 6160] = -4.8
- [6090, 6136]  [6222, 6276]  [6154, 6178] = 3.6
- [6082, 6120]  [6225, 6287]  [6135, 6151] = -2.8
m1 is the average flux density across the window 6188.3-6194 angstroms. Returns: 2.55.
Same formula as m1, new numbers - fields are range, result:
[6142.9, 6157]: 4.37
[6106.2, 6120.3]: 4.23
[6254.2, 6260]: 2.87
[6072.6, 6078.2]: 4.34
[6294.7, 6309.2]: 3.65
